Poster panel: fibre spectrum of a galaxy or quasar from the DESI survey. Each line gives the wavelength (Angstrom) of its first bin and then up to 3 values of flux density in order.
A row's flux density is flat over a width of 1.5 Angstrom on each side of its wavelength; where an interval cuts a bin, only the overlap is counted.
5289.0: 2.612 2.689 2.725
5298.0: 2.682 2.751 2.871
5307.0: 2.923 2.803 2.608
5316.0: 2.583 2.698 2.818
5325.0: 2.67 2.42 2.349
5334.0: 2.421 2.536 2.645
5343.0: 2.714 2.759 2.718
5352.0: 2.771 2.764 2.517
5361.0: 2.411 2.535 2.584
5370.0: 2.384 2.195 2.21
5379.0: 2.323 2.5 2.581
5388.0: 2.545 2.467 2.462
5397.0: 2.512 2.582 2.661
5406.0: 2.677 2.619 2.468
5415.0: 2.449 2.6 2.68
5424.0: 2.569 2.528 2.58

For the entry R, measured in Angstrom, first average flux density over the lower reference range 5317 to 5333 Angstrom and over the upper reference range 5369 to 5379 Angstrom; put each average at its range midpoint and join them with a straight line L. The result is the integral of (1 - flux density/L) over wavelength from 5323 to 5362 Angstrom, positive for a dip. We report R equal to -2.04 Angstrom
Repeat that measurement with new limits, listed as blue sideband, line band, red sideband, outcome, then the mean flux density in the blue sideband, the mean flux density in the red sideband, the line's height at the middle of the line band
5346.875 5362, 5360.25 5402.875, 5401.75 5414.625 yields 2.65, 2.65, 2.59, 2.62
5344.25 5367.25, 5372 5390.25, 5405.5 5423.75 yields 1.46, 2.64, 2.58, 2.61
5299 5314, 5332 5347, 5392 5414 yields 0.63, 2.79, 2.56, 2.72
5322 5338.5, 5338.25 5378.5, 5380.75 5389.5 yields -0.35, 2.51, 2.54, 2.53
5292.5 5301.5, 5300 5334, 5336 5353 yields 0.45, 2.71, 2.69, 2.7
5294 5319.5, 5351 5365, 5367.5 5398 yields -0.39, 2.74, 2.42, 2.53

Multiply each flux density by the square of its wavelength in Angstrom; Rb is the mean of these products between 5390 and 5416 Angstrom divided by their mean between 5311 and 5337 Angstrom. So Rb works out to 1.02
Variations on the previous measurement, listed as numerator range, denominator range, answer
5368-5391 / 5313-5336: 0.95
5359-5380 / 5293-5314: 0.88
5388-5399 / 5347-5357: 0.92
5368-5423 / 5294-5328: 0.95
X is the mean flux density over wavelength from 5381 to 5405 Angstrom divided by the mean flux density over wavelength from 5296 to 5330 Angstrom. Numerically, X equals 0.94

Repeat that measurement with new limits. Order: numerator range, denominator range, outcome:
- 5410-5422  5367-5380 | 1.10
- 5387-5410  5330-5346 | 1.00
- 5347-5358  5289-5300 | 1.01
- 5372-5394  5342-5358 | 0.89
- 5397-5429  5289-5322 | 0.94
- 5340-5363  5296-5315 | 0.96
